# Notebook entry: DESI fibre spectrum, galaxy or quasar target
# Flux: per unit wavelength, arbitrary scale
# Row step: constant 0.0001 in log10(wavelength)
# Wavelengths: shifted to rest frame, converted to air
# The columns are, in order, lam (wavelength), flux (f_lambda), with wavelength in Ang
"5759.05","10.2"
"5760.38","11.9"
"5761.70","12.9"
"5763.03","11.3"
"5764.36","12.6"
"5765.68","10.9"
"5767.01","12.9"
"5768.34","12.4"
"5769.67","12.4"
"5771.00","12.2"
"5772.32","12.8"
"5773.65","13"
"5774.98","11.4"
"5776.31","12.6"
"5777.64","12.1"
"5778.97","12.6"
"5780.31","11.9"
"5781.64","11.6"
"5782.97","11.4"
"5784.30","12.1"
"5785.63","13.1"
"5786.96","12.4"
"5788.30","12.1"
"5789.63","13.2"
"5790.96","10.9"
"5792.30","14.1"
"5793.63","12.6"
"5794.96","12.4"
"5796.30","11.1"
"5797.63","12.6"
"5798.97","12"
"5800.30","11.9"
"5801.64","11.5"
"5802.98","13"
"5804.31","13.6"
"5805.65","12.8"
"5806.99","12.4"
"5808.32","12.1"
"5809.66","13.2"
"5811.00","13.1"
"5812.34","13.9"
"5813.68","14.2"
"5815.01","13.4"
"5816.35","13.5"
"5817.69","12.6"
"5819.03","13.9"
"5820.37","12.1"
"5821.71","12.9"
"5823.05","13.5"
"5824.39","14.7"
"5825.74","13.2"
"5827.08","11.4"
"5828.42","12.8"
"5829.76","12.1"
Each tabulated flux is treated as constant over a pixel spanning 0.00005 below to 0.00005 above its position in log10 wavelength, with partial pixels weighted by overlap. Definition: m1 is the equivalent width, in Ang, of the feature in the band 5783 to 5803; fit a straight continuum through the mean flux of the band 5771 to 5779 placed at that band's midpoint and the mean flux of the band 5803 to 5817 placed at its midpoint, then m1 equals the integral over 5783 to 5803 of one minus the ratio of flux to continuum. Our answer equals 0.83 Ang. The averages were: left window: 12.4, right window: 13.2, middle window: 12.3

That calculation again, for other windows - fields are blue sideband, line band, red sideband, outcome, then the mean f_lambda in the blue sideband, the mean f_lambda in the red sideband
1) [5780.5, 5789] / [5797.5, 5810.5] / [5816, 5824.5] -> 0.2 Ang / 12.1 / 13.2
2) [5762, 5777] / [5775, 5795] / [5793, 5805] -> -0.1 Ang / 12.2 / 12.3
